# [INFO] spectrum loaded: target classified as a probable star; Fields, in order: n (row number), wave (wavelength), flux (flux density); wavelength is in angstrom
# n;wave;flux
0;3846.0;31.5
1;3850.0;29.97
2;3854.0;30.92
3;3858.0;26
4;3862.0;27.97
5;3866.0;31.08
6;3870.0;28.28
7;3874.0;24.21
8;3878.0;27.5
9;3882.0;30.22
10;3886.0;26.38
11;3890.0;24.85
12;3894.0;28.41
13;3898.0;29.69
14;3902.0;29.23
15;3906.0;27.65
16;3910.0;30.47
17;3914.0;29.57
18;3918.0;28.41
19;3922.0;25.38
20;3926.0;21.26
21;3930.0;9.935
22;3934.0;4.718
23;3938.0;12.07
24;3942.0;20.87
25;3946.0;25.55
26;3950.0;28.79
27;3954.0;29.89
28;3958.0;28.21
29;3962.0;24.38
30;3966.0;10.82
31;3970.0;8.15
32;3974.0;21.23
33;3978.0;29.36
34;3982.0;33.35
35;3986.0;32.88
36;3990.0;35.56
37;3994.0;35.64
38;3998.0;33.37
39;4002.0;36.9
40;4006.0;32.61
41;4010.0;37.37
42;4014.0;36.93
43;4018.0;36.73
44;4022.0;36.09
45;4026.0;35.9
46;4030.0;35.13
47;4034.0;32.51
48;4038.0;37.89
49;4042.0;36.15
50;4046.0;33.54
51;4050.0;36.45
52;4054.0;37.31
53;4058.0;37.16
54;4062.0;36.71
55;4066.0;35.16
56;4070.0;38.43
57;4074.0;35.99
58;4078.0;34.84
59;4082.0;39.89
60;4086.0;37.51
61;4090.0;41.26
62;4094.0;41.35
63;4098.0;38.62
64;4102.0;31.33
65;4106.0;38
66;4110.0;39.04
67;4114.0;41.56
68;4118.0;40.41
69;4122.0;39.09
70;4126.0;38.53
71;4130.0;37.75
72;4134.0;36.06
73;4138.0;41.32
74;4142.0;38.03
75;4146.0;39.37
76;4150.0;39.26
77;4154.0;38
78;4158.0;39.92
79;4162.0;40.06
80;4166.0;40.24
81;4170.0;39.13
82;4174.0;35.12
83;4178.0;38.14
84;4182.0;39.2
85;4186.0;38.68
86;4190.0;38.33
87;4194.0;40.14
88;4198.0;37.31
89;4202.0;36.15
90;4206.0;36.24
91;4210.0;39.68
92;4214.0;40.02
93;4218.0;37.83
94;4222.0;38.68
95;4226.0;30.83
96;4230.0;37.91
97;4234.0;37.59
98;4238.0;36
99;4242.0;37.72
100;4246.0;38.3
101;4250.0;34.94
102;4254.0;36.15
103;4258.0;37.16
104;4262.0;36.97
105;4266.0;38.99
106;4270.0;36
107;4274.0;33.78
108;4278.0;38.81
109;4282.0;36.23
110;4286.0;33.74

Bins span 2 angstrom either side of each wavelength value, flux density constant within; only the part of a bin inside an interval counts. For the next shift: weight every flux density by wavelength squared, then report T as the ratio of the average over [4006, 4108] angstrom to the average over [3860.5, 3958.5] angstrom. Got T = 1.57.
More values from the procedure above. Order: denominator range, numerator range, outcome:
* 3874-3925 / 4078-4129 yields 1.54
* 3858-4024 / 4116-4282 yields 1.58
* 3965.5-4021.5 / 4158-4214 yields 1.37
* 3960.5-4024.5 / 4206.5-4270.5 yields 1.39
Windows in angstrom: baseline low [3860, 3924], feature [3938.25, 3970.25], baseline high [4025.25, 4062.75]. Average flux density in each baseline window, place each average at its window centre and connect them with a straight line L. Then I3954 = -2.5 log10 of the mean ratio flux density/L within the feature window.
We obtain 0.36 mag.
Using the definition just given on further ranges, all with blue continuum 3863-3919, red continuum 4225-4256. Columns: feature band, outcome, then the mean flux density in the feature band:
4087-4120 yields -0.17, 38.9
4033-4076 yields -0.13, 36.2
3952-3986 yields 0.26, 23.7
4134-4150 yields -0.15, 39.1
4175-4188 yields -0.10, 38.4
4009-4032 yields -0.16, 36.3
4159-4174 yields -0.13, 39.2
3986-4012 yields -0.14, 35.1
